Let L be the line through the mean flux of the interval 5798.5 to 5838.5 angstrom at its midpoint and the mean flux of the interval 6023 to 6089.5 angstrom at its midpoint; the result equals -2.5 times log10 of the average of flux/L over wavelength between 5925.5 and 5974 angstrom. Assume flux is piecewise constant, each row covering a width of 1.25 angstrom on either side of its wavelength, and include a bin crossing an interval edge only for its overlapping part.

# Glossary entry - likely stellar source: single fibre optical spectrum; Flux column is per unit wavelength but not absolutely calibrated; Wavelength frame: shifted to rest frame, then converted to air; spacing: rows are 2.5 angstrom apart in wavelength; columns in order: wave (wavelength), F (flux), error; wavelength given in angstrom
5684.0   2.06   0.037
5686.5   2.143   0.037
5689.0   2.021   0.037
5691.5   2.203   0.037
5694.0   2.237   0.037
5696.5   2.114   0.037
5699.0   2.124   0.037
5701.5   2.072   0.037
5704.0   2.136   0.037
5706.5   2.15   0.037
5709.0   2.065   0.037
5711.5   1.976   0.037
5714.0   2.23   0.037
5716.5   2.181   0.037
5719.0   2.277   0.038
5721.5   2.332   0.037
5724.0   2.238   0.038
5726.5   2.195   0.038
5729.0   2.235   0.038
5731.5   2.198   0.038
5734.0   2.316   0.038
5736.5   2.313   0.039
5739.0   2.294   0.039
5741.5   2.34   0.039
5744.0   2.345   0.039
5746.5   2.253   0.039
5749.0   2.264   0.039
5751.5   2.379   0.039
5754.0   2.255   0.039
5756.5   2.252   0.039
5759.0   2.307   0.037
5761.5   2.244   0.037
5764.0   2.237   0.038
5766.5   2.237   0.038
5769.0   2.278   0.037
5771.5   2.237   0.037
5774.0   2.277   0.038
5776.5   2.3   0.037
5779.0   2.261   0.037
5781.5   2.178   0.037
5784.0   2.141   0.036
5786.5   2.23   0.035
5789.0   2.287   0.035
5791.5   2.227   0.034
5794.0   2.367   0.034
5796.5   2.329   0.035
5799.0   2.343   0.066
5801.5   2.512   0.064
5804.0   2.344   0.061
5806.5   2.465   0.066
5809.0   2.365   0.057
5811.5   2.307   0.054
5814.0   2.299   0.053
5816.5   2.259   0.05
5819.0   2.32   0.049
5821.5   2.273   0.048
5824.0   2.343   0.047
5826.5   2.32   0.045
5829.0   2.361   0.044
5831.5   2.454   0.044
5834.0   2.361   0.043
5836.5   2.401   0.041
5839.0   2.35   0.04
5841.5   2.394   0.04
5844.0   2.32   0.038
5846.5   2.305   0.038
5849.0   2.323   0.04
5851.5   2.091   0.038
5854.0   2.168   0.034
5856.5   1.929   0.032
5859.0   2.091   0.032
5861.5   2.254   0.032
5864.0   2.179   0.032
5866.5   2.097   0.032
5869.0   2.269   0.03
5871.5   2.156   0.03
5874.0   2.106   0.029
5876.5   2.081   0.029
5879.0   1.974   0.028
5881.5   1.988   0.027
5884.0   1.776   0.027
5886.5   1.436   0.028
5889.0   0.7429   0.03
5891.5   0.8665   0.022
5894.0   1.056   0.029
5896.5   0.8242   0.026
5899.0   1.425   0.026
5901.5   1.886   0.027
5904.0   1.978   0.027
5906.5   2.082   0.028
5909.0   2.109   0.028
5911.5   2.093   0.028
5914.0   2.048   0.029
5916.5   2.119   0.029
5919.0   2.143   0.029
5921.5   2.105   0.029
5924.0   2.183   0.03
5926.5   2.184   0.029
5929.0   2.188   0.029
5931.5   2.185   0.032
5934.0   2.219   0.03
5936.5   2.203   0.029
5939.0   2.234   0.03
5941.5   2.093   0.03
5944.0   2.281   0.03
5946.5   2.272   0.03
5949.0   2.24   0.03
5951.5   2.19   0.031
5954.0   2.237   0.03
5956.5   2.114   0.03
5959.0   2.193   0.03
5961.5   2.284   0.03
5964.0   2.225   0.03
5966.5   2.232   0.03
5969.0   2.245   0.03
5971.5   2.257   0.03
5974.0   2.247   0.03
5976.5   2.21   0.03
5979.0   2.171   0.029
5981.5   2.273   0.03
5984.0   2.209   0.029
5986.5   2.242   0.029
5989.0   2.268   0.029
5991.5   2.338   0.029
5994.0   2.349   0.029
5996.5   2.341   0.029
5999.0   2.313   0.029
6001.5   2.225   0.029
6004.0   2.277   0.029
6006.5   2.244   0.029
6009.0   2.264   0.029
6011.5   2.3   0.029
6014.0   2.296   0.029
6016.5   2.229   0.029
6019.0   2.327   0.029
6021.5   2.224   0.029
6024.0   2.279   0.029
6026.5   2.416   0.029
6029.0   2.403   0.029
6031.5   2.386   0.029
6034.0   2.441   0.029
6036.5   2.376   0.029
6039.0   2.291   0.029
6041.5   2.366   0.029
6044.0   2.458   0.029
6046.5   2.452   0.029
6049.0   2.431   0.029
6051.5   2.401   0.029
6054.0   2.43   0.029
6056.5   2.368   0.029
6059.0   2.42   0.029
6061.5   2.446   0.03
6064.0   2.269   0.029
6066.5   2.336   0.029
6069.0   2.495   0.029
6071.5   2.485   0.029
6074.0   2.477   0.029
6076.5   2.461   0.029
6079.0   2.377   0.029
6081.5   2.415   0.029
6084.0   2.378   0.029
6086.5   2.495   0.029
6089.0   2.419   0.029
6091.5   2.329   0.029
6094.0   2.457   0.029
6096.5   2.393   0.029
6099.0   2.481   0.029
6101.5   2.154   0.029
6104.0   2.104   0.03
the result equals 0.08 mag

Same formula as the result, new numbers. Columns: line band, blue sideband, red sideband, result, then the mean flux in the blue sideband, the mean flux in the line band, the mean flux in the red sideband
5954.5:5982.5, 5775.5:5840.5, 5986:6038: 0.044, 2.32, 2.22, 2.31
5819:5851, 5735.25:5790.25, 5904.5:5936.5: -0.064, 2.27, 2.34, 2.14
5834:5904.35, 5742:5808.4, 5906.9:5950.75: 0.159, 2.29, 1.92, 2.17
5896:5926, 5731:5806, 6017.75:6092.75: 0.198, 2.29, 1.95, 2.4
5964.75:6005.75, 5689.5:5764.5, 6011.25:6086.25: 0.043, 2.22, 2.26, 2.38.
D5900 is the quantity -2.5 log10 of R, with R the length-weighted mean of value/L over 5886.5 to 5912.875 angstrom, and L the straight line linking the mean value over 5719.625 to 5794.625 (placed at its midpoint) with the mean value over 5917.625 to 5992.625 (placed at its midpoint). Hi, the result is 0.43 mag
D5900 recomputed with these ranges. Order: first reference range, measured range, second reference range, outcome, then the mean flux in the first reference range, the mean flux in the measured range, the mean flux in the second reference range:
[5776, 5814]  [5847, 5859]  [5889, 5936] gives -0.027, 2.31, 2.13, 1.85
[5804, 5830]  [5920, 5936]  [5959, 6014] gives 0.052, 2.33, 2.18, 2.26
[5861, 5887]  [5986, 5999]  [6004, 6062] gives -0.017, 2.04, 2.31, 2.36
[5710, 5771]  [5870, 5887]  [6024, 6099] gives 0.185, 2.26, 1.96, 2.41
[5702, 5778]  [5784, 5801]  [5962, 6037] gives -0.021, 2.24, 2.3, 2.29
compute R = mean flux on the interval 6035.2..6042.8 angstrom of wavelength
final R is 2.35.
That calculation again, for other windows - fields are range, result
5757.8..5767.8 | 2.26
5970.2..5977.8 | 2.24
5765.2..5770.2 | 2.26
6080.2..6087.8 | 2.43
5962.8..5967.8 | 2.23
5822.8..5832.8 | 2.37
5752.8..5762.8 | 2.26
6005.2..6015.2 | 2.28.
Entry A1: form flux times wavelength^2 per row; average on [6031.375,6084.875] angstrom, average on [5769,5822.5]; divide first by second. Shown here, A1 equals 1.1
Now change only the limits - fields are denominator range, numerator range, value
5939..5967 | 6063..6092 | 1.14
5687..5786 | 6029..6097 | 1.21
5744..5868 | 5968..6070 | 1.10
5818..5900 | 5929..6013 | 1.16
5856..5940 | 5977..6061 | 1.26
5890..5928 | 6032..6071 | 1.40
